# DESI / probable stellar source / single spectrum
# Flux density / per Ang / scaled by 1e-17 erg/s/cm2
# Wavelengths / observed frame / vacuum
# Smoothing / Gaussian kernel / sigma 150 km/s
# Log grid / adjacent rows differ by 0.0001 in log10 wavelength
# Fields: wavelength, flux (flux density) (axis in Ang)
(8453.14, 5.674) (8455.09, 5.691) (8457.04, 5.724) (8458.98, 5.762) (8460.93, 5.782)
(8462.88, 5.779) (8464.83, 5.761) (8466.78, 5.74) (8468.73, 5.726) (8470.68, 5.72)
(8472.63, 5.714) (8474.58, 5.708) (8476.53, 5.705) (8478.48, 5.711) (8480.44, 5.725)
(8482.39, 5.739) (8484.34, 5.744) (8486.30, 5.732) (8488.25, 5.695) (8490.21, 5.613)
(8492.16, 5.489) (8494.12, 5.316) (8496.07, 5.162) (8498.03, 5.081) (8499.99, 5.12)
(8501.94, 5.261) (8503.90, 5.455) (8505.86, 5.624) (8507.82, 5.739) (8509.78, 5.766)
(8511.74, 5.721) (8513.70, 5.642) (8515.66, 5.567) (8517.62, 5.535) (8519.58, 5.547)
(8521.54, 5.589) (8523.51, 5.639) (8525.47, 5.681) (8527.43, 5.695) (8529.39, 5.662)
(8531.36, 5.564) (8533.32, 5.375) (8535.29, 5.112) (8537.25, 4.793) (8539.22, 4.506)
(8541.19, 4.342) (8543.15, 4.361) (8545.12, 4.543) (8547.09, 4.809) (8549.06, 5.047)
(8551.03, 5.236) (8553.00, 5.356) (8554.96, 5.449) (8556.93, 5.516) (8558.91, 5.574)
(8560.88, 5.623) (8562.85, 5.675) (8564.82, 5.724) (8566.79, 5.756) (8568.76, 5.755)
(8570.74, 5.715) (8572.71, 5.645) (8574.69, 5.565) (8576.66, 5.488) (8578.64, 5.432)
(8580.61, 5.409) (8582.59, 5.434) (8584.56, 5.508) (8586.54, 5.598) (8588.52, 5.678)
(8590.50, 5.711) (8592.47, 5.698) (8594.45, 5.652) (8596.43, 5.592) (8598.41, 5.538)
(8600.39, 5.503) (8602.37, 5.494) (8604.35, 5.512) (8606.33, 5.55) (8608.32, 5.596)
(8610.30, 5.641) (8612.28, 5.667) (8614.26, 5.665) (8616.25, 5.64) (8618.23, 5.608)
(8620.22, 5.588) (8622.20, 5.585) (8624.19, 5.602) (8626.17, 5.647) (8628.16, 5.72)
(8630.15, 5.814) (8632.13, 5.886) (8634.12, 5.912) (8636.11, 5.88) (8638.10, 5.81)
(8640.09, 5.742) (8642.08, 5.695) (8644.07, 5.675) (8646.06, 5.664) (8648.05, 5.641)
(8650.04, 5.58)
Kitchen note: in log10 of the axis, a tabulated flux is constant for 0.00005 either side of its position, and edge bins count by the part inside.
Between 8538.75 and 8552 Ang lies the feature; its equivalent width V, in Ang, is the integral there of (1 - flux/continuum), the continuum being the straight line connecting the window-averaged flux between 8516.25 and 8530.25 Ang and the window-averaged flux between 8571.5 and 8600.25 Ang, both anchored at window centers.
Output 2.1 Ang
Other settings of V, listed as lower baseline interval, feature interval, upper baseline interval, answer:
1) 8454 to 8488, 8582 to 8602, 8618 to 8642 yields 0.5 Ang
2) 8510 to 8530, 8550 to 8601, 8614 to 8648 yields 0.9 Ang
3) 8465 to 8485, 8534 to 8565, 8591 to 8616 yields 3.1 Ang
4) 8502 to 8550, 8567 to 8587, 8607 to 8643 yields -0.2 Ang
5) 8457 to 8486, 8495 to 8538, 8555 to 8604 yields 1.5 Ang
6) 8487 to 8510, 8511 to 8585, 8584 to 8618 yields 1.8 Ang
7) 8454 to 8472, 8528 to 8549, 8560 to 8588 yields 2.7 Ang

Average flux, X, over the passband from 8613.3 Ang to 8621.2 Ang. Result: 5.62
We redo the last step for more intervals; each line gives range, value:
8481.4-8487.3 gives 5.74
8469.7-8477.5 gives 5.71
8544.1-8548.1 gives 4.67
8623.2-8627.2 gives 5.63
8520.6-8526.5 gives 5.64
